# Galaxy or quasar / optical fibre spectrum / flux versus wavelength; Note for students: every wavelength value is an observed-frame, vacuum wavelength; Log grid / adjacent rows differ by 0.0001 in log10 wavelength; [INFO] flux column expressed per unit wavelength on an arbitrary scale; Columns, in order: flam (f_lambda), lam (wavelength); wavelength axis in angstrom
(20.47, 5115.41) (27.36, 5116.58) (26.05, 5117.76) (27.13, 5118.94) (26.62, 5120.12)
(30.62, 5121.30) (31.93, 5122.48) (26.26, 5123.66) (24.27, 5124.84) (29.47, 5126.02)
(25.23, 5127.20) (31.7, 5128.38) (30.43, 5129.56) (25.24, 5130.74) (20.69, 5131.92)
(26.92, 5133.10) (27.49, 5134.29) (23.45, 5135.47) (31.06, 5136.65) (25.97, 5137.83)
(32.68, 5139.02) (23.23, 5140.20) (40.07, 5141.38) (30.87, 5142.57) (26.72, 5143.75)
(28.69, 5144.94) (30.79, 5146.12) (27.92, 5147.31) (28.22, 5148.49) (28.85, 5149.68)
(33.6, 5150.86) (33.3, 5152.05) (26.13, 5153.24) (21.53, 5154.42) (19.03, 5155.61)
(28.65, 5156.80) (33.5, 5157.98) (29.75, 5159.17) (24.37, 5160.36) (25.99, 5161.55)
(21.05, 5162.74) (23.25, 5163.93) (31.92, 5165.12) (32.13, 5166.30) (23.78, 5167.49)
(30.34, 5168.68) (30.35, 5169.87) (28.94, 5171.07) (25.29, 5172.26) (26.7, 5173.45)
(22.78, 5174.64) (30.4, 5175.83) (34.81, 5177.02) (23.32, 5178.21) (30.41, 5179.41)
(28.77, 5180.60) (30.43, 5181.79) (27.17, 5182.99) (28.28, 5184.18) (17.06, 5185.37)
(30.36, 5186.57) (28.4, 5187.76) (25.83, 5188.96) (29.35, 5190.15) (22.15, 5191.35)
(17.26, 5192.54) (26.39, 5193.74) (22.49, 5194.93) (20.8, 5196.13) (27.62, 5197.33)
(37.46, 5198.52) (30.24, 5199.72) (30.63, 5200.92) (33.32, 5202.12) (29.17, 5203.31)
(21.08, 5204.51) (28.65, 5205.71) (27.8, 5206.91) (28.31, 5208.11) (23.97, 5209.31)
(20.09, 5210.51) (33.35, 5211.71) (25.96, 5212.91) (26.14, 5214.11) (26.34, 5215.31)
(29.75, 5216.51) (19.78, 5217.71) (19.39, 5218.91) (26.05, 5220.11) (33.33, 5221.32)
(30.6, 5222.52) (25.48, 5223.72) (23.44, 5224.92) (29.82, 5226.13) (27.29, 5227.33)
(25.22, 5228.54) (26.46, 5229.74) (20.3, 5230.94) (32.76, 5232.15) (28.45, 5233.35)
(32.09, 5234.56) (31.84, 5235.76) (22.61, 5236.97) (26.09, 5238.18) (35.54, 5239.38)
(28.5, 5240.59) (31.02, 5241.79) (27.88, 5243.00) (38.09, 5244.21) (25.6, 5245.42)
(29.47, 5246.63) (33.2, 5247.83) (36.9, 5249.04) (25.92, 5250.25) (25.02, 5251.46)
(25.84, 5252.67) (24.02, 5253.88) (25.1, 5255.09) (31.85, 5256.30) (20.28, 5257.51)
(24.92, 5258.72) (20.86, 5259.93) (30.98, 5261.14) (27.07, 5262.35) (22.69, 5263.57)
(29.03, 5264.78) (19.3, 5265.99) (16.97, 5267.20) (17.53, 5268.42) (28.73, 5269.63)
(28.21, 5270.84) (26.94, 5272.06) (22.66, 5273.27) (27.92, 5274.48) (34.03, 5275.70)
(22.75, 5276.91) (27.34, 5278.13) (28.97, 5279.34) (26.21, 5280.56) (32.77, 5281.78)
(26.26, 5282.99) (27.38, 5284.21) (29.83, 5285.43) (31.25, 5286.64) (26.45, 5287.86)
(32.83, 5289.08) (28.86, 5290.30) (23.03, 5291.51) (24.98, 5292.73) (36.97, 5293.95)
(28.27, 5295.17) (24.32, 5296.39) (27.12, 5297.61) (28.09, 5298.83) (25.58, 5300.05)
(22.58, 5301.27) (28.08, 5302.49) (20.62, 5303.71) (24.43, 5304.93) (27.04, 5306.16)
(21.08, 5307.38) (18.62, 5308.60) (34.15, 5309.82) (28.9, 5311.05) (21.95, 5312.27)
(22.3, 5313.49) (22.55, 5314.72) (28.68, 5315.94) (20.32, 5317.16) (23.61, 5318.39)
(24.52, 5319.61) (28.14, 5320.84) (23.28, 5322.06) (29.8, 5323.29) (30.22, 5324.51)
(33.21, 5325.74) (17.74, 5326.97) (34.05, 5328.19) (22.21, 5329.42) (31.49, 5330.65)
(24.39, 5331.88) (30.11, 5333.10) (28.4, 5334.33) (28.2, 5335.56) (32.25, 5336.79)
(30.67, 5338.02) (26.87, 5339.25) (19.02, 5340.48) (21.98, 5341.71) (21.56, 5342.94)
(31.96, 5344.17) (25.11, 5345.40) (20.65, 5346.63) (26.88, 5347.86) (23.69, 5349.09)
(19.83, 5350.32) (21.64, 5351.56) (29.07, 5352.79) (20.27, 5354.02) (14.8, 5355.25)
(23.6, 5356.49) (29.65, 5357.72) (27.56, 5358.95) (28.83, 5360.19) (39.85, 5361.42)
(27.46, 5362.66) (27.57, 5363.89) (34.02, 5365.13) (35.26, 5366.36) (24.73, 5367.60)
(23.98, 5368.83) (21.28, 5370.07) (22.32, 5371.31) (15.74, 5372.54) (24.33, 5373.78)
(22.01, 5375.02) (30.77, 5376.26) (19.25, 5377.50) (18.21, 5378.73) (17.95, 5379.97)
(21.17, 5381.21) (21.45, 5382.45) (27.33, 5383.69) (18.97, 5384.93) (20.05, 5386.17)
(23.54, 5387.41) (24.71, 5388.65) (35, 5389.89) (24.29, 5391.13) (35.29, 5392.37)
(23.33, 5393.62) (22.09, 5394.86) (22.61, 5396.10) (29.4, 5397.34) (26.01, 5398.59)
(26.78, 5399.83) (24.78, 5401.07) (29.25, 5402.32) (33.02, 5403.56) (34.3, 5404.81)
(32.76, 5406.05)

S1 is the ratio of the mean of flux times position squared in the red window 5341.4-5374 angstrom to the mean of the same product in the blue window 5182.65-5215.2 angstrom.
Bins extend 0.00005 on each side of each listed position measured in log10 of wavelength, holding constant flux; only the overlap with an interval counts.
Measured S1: 1.0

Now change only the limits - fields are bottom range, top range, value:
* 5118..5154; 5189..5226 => 0.96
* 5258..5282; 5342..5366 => 1.05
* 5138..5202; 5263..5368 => 1.01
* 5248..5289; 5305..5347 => 1.00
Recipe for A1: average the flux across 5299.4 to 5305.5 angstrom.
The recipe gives 24.3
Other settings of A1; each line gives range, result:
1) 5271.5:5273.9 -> 24.9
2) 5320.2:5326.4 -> 28.8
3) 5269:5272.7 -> 27.9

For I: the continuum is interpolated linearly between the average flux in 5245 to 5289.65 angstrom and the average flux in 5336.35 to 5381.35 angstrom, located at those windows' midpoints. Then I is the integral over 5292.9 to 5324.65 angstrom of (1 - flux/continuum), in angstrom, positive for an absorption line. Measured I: 0.3 angstrom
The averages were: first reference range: 26.8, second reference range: 24.9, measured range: 25.7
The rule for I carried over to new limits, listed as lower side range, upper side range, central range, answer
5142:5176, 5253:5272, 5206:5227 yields -0.42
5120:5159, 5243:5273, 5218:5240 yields -0.51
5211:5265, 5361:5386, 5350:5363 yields -0.49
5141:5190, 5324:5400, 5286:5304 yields -0.70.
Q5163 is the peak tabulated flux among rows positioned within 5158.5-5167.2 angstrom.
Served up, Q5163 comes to 32.13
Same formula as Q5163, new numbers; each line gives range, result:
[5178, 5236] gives 37.46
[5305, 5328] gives 34.15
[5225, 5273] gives 38.09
